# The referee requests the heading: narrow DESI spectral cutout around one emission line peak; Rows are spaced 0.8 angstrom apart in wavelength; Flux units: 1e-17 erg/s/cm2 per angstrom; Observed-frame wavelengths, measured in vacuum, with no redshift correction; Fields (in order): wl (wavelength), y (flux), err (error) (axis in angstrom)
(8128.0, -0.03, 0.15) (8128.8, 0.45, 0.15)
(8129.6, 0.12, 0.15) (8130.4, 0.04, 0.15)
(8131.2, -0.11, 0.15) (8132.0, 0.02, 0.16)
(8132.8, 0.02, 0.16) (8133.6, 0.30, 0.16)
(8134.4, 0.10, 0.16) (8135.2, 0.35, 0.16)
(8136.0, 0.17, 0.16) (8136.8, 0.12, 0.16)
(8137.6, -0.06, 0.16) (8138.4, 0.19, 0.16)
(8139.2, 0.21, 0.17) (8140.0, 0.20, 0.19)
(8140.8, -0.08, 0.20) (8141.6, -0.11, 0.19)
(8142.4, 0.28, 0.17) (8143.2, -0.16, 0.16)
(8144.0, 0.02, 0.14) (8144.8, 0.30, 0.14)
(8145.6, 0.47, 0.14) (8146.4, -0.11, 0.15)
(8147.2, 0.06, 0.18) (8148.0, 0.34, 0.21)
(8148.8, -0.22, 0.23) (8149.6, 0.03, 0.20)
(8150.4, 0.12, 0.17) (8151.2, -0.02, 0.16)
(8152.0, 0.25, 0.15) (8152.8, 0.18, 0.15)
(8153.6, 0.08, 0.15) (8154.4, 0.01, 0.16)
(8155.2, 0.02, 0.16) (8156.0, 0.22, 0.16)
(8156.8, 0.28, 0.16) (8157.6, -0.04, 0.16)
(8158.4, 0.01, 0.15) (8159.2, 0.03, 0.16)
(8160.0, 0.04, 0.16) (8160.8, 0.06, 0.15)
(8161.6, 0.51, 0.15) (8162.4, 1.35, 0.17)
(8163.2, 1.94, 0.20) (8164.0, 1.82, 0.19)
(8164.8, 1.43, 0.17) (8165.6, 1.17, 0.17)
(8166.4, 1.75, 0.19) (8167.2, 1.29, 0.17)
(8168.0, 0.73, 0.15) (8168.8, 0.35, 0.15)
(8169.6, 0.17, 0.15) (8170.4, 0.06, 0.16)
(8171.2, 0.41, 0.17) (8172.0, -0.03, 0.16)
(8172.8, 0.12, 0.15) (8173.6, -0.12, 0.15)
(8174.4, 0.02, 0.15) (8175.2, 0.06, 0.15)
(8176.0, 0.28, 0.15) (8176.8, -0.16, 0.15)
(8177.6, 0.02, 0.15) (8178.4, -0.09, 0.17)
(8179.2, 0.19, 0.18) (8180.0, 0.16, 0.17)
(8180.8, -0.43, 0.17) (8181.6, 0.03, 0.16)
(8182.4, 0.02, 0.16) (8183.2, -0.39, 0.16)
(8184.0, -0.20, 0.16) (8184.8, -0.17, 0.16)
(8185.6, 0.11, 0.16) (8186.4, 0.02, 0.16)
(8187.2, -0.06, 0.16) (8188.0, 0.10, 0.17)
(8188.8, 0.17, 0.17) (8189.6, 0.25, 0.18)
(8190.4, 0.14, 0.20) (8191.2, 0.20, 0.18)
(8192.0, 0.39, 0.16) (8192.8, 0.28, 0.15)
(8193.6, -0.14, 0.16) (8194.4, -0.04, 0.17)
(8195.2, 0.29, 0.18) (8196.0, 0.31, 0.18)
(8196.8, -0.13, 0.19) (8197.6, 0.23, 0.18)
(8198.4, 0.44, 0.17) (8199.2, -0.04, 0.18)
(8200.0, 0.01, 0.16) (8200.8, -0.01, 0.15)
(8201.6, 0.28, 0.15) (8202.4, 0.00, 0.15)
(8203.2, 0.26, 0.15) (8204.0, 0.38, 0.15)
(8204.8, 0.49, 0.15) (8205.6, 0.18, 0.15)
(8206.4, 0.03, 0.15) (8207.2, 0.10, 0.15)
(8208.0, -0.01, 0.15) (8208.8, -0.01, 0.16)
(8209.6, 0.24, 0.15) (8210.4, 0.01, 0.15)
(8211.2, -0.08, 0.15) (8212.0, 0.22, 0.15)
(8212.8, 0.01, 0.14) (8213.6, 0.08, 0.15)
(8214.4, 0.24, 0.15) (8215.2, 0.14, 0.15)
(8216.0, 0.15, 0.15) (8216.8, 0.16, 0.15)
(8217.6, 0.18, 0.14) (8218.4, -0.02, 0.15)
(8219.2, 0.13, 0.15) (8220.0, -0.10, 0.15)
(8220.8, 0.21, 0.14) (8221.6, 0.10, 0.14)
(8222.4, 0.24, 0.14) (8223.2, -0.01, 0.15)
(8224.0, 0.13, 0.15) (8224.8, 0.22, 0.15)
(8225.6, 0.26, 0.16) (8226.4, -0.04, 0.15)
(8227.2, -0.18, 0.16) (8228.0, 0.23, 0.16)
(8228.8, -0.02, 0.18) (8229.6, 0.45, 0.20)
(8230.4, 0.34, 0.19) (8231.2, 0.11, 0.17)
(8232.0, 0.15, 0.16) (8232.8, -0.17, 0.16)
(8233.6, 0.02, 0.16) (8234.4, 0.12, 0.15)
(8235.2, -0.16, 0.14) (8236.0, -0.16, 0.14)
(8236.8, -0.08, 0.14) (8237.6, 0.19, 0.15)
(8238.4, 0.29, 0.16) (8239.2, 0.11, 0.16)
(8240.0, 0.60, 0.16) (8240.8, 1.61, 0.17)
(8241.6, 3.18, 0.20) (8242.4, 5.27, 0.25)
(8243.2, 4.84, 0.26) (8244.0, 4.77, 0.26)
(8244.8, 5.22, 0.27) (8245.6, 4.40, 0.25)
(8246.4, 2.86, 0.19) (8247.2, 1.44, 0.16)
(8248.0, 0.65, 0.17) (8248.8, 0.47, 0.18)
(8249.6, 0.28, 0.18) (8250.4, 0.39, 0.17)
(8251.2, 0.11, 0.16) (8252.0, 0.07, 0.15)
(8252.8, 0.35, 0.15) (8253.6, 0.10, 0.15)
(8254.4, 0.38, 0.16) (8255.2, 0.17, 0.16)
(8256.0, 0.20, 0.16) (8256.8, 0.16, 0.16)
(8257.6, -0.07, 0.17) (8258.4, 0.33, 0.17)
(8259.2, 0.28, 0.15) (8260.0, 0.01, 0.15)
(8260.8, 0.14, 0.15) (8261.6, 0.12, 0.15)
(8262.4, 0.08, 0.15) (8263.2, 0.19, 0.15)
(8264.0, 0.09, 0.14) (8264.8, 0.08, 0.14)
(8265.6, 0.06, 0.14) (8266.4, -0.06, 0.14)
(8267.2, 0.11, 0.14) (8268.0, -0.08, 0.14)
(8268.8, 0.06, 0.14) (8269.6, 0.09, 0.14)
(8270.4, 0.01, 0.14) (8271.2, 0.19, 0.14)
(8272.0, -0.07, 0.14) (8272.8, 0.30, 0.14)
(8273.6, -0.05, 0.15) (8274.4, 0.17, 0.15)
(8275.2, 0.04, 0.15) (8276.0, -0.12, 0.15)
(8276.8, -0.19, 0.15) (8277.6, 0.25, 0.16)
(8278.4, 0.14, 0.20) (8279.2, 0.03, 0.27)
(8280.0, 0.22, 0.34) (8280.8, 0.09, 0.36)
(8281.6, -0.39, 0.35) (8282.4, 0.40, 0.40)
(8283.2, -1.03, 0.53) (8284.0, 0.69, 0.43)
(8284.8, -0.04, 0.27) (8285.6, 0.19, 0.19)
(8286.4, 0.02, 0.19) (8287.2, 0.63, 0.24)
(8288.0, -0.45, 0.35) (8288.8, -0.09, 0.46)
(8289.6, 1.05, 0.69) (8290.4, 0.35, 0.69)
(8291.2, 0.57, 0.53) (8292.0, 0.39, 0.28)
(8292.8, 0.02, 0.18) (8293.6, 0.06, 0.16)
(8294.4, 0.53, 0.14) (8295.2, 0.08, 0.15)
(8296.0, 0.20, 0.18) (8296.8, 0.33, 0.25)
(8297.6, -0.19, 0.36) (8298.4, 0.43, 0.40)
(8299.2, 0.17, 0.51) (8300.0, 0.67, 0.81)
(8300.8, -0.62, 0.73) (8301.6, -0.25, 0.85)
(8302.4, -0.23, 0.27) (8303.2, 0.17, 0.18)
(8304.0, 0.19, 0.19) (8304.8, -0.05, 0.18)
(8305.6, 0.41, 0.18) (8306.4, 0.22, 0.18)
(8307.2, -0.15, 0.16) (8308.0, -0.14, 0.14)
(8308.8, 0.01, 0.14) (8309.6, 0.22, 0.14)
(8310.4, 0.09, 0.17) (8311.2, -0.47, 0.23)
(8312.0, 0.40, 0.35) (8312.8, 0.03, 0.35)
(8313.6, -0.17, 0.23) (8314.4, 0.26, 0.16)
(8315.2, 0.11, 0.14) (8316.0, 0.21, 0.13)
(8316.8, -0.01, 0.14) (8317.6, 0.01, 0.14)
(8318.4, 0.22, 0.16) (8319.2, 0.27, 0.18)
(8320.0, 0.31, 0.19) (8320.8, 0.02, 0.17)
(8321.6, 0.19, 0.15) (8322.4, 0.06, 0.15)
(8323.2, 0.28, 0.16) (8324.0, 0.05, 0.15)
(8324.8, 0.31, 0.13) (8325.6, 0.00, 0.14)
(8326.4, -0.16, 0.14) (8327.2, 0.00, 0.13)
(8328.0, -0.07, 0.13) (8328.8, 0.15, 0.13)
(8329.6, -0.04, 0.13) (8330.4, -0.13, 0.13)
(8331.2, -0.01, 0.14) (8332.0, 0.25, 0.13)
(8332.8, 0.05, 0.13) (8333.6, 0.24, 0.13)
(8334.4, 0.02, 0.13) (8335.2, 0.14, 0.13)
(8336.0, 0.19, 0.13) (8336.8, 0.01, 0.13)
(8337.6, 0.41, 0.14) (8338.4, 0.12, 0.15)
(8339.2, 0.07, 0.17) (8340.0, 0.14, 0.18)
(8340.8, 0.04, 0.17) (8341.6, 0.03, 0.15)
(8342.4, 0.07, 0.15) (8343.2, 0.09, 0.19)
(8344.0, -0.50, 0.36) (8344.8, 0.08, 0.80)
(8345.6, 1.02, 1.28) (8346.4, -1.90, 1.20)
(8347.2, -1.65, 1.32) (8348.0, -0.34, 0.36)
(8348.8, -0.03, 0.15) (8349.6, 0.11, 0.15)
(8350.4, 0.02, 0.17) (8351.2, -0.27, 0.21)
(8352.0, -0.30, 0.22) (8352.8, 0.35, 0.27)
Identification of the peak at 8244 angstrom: [O III]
